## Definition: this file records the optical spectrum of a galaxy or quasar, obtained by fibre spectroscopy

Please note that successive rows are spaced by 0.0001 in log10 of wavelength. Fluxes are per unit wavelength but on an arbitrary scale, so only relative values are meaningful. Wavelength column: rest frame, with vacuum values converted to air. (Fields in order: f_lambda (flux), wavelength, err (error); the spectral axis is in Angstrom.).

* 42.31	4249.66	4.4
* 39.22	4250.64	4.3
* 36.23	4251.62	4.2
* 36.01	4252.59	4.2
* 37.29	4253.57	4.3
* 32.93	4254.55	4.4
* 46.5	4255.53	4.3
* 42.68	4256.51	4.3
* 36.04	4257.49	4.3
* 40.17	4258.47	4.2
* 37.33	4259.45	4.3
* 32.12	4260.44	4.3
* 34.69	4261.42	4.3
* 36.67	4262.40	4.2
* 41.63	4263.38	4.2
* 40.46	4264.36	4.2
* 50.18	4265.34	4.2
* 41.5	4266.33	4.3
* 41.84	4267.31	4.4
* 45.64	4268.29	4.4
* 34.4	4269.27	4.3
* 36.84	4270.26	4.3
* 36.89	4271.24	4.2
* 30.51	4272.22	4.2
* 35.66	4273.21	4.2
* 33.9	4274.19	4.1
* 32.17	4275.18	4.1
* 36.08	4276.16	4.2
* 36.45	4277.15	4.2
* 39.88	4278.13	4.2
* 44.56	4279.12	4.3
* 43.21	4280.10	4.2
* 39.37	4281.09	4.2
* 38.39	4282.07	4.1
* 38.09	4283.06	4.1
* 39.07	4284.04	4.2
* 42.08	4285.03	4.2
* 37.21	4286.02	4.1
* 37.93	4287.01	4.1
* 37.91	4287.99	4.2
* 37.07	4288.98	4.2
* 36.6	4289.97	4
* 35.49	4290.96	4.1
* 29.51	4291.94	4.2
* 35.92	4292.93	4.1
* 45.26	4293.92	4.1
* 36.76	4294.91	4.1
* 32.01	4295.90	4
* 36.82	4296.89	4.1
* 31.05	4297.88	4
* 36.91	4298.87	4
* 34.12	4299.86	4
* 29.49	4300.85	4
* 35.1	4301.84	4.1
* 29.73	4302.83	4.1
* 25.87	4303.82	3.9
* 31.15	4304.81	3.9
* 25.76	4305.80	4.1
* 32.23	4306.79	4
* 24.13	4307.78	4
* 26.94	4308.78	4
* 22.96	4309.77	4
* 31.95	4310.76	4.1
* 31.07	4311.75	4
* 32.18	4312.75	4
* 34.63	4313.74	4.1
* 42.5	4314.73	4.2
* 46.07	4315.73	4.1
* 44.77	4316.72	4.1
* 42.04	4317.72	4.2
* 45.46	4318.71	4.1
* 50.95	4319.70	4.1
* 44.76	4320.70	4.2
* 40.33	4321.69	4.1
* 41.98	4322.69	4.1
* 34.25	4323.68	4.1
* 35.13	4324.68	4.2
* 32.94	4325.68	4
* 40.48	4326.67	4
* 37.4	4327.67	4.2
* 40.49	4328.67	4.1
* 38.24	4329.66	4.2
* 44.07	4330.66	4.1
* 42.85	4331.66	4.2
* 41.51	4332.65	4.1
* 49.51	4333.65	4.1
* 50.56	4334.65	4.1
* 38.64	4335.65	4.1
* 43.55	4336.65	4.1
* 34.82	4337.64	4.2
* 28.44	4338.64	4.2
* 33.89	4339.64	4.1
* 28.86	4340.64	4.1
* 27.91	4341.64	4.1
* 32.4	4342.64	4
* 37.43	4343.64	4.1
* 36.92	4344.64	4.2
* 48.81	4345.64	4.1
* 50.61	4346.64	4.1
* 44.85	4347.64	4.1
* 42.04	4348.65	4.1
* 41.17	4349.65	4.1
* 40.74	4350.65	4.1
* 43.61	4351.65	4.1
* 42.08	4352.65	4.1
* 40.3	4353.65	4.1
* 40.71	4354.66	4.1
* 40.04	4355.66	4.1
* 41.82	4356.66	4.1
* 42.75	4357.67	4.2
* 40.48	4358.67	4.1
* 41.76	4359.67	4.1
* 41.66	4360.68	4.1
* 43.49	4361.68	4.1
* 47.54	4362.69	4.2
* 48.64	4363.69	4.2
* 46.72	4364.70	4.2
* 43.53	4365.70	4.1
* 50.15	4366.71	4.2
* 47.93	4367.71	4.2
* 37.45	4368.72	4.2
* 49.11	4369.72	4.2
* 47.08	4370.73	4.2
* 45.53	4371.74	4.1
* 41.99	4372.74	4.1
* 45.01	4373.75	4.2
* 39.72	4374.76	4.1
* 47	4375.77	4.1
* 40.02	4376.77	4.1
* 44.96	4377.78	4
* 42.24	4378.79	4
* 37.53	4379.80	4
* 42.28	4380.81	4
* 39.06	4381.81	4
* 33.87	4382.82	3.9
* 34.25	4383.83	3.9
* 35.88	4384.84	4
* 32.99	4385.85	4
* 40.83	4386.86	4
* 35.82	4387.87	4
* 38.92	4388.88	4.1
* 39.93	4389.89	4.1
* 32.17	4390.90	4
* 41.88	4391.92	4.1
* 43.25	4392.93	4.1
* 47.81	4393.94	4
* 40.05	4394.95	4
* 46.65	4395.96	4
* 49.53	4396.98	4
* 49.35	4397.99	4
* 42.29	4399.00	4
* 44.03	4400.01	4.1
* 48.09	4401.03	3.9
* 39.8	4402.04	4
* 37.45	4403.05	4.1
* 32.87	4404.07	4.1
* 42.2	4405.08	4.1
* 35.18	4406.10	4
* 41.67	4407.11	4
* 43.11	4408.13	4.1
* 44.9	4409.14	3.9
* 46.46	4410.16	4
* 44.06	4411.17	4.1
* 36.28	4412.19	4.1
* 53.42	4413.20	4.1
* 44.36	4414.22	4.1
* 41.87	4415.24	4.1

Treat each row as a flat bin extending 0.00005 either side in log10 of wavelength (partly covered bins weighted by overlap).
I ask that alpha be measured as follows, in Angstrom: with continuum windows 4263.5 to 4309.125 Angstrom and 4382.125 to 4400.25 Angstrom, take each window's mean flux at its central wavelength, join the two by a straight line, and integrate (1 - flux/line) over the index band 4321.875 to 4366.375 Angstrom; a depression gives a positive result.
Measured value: -2.4 Angstrom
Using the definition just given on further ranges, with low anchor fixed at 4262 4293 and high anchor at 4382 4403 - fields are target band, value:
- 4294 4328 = 3.1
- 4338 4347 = 0.9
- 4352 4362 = -0.4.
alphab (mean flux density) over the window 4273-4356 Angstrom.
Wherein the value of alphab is 37.6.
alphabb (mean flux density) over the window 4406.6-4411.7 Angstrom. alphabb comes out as 44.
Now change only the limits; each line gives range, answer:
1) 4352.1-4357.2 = 41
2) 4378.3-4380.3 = 39.8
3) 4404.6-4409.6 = 41.4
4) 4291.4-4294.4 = 36.9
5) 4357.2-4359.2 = 41.7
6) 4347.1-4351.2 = 42.3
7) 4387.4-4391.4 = 36.7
